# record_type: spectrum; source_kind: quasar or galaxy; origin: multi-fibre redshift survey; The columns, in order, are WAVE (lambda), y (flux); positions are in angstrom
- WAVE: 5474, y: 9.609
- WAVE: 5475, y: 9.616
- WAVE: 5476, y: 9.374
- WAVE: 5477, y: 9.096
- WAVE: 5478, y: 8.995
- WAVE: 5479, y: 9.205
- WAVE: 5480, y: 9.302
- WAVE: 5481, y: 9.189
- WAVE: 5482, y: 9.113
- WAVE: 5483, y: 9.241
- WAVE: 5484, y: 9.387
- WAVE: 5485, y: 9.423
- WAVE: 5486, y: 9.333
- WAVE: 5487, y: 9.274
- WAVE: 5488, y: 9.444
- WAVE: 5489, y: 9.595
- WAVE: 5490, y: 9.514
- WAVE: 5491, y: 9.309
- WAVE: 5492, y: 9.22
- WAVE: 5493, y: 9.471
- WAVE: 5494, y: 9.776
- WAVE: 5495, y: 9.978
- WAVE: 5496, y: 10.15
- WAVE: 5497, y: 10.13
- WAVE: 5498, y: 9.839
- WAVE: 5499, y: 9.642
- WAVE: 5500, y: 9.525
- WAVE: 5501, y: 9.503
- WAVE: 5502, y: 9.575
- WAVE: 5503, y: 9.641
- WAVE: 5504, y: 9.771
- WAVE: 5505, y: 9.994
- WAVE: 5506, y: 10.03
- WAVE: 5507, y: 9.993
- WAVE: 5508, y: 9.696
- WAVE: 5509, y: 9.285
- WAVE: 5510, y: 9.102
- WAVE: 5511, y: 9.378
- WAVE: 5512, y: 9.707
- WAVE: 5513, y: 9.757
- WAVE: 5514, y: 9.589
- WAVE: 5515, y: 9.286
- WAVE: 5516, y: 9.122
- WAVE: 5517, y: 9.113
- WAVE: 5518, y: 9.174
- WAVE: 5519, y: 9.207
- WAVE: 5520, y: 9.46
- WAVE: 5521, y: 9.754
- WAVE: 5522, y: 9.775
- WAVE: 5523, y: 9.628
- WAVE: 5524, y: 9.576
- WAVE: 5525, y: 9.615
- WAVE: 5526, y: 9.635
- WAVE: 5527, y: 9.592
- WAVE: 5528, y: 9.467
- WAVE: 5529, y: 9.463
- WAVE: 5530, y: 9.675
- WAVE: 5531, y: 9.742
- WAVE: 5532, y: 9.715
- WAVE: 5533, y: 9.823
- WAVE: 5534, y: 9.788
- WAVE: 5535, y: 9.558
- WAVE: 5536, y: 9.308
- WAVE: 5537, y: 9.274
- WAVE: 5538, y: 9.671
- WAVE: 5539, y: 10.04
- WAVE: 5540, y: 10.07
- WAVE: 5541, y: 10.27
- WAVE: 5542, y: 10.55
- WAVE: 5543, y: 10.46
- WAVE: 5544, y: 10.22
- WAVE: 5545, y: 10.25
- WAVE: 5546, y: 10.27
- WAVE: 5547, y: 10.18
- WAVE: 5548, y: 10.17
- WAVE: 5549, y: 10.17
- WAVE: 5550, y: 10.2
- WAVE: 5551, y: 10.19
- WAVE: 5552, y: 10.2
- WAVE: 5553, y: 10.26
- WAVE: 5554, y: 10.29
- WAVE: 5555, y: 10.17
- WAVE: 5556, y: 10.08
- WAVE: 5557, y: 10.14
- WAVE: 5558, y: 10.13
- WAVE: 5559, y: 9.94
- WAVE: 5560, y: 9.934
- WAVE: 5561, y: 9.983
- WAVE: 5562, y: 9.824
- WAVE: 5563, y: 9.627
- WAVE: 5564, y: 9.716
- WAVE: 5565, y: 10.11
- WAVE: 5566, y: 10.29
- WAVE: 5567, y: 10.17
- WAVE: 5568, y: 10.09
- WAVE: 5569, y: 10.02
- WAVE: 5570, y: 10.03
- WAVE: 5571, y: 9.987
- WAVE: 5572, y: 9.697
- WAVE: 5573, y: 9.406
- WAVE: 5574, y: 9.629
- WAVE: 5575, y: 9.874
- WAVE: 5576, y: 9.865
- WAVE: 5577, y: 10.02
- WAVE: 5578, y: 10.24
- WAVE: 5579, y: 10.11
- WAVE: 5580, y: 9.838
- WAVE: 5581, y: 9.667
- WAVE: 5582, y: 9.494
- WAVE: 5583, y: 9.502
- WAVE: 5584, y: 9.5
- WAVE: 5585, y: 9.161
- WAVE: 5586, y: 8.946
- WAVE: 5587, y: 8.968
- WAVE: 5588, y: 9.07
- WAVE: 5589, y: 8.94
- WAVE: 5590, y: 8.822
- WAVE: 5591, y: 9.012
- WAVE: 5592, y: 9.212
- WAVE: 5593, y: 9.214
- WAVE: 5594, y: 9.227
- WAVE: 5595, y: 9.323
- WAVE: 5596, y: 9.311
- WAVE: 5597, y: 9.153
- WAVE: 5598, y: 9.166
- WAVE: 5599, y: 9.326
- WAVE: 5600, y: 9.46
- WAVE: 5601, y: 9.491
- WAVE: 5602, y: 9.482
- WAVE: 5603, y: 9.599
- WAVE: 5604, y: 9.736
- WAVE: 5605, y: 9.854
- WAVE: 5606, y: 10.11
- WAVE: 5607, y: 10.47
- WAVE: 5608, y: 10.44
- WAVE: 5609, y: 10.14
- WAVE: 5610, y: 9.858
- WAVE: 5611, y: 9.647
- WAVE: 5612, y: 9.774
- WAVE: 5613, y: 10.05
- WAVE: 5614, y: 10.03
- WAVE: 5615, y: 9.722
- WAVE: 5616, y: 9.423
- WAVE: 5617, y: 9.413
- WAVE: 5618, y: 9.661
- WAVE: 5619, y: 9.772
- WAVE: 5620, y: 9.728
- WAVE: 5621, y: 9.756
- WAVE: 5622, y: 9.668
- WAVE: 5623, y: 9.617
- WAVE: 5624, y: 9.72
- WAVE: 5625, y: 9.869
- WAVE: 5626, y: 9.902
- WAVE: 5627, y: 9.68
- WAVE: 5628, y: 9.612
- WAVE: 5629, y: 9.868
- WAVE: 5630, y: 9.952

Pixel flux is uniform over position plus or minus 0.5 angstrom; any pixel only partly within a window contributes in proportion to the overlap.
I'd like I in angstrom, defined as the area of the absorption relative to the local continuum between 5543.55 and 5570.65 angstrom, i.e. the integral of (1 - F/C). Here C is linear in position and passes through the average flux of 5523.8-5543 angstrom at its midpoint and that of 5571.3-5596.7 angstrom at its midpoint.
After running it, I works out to -1.4 angstrom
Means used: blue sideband 9.75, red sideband 9.44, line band 10.1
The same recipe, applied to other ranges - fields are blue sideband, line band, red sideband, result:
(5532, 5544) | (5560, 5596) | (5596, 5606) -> 0.1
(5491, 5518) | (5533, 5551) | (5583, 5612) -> -0.9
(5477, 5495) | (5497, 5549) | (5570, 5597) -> -1.8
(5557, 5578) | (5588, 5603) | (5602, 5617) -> 1.0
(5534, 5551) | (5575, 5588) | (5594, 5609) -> 0.2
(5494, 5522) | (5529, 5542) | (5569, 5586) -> -0.1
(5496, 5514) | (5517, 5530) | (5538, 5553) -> 0.5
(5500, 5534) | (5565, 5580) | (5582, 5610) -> -0.8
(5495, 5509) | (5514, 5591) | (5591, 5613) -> -0.5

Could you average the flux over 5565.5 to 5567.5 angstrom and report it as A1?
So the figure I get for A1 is 10.2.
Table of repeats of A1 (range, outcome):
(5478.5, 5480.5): 9.25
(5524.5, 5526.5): 9.62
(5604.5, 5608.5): 10.2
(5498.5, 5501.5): 9.56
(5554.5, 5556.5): 10.1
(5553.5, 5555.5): 10.2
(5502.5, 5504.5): 9.71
